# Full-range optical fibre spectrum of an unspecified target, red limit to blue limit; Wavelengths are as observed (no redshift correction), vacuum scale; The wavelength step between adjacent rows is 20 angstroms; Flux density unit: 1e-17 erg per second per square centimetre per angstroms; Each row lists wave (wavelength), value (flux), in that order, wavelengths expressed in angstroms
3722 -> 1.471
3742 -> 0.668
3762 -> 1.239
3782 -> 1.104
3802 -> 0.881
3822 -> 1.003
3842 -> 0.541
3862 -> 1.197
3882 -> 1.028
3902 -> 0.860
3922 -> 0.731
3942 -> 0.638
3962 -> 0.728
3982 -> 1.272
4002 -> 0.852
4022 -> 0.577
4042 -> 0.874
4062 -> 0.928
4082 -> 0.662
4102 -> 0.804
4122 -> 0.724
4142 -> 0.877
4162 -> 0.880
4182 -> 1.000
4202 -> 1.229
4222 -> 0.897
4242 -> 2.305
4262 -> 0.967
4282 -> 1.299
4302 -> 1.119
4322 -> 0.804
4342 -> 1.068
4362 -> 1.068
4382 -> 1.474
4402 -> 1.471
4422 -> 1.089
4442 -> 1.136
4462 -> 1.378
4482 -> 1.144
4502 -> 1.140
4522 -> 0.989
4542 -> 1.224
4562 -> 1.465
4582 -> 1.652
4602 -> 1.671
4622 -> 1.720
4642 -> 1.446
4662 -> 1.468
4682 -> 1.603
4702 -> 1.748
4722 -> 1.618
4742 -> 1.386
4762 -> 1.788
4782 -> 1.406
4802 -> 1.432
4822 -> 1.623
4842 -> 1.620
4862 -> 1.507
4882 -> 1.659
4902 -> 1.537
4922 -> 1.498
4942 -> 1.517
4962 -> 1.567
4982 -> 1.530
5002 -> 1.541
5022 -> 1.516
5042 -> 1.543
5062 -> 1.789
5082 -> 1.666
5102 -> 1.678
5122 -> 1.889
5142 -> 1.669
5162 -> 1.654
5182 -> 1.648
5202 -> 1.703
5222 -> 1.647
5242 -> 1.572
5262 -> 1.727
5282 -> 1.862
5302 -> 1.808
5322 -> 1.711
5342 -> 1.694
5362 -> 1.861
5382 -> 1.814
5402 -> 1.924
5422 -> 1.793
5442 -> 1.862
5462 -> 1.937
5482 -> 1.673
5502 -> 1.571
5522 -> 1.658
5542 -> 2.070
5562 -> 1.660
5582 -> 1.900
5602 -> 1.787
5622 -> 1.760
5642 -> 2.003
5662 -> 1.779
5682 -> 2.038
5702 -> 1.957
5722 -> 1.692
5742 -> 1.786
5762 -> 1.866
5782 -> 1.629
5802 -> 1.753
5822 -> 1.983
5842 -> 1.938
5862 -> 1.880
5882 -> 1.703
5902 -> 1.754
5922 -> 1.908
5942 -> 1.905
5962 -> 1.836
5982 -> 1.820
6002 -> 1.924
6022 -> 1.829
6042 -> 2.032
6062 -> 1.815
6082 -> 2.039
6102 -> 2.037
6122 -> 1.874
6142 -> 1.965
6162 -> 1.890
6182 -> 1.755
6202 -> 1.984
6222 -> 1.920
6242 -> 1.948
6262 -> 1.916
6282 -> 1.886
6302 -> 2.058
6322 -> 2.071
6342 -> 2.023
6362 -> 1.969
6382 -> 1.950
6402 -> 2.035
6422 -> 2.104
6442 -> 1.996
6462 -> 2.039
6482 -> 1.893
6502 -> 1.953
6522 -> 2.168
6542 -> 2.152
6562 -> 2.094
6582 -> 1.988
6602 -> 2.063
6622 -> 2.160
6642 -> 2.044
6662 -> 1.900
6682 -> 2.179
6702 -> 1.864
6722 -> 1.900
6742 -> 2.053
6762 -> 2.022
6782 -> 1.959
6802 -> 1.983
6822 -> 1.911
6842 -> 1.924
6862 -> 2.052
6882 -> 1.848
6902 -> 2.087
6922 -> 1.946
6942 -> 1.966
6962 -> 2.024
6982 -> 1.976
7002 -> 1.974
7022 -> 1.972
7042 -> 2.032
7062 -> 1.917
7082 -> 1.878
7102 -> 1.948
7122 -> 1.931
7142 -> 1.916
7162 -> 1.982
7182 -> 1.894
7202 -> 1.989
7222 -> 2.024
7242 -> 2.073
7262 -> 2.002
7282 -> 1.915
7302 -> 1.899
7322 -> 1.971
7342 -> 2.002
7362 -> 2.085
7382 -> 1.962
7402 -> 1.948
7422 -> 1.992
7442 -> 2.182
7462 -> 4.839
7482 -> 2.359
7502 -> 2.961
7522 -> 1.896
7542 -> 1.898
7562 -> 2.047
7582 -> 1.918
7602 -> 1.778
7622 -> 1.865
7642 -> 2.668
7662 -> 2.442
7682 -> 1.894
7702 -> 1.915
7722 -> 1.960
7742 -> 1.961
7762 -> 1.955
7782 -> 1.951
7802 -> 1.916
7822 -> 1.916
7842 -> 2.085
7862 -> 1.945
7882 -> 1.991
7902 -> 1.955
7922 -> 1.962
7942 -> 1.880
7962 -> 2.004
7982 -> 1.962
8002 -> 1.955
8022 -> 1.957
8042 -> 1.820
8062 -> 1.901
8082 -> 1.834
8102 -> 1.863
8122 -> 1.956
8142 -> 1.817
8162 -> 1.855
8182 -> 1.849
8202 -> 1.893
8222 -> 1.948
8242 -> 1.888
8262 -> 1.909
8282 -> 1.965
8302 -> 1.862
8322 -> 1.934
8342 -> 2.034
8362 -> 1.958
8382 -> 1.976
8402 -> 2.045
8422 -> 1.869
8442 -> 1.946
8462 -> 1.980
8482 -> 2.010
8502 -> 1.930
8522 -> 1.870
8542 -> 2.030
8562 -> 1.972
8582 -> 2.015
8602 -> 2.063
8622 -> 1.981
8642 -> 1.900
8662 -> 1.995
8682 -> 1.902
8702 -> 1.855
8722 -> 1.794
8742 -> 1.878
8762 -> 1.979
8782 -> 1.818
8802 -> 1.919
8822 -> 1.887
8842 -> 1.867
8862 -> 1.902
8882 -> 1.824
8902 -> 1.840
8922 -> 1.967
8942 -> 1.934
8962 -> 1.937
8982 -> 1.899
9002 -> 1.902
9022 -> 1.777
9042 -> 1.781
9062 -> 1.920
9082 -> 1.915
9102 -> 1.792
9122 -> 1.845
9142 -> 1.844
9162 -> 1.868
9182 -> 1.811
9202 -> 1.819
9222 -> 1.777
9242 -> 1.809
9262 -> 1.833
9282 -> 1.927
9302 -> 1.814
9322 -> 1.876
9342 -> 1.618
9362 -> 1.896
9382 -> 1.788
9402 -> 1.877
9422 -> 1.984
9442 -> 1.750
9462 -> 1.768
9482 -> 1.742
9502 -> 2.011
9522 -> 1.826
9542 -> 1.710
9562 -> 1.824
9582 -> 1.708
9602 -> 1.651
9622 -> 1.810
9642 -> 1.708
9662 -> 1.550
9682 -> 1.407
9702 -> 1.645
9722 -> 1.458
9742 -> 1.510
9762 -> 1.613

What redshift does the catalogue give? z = 0.138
